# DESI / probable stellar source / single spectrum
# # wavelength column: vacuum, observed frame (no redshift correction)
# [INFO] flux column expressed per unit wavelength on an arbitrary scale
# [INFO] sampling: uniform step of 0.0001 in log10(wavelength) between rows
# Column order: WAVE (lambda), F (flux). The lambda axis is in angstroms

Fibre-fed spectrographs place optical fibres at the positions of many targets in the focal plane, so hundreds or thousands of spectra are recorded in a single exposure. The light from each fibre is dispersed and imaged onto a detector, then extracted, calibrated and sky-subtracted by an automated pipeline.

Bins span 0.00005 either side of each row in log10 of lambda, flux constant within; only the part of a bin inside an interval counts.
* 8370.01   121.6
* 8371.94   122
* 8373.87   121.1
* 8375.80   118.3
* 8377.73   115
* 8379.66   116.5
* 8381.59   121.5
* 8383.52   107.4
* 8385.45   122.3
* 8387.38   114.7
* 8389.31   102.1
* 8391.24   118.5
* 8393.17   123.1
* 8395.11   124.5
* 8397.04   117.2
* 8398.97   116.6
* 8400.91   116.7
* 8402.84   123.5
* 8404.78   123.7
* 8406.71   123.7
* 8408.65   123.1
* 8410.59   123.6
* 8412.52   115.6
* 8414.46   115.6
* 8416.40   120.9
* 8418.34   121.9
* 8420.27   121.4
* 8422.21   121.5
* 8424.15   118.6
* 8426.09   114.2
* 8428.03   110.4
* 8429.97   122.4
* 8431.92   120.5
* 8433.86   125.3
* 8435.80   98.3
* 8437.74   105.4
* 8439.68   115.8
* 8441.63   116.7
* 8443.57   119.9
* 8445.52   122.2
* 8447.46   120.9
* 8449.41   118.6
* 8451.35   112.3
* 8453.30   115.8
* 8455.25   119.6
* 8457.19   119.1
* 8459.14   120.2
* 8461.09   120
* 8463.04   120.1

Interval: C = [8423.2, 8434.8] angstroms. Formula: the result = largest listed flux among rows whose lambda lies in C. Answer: 125.3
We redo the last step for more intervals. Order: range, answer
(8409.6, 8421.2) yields 123.6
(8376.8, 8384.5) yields 121.5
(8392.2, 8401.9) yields 124.5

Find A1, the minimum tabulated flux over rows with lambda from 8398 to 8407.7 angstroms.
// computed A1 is 116.6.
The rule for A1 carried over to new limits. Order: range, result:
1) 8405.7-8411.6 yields 123.1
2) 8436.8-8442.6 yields 105.4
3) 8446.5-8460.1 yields 112.3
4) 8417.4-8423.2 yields 121.4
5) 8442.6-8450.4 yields 118.6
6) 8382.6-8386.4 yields 107.4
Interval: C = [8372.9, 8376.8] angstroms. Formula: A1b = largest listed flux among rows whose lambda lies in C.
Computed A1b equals 121.1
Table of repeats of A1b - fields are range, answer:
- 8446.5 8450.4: 120.9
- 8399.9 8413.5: 123.7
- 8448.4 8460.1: 120.2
